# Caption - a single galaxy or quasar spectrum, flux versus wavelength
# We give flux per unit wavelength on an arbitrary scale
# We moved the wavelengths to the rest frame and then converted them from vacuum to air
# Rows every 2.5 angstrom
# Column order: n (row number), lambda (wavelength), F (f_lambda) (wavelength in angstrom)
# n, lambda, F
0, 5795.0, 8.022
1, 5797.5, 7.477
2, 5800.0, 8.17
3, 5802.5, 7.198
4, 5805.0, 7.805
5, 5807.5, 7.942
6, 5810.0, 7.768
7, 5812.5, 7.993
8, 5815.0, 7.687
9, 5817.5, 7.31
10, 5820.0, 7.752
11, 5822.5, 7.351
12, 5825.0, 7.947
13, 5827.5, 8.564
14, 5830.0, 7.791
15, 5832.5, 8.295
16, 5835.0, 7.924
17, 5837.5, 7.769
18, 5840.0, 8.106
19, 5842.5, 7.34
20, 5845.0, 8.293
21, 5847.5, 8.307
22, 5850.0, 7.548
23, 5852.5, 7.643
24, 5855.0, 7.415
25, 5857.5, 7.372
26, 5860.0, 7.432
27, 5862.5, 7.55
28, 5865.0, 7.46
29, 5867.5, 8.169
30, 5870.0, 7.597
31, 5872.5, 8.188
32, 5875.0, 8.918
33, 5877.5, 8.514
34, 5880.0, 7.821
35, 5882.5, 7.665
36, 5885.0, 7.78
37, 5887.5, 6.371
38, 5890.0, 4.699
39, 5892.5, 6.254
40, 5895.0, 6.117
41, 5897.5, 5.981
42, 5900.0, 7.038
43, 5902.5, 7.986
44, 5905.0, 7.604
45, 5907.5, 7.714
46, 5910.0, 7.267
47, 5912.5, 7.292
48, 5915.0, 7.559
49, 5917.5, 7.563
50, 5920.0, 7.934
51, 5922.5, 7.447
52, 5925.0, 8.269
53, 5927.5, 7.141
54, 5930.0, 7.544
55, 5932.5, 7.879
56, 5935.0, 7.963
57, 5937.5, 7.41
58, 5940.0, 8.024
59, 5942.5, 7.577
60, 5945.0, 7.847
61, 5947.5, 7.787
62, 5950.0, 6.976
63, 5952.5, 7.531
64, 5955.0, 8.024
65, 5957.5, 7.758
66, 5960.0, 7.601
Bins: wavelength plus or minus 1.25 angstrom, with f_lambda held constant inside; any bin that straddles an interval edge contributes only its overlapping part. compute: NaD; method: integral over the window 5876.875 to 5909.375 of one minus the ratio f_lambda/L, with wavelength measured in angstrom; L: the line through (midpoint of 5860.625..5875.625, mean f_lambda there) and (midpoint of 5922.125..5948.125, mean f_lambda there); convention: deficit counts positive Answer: 3.4 angstrom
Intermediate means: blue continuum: 7.92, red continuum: 7.72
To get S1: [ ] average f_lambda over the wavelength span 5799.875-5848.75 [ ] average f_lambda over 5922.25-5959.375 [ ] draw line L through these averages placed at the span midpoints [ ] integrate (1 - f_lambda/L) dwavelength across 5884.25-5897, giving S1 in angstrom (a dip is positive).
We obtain 2.61 angstrom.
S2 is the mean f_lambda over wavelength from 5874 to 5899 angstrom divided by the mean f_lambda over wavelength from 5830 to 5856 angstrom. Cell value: 0.89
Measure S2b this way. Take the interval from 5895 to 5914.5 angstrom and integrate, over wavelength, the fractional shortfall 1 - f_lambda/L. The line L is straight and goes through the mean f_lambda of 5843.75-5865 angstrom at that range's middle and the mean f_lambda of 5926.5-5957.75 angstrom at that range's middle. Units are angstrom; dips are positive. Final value 1.2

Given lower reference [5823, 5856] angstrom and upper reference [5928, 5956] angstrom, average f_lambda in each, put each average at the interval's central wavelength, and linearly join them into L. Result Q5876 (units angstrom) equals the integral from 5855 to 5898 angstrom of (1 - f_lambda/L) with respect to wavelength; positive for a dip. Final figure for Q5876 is 2.8 angstrom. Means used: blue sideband 7.91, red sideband 7.67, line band 7.31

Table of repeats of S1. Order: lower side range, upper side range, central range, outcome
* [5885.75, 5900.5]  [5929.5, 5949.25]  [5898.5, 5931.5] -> -3.4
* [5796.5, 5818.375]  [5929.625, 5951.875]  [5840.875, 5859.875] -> 0.0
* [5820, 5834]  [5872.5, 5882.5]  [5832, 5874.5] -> 1.8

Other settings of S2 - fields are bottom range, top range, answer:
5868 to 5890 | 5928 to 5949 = 1.00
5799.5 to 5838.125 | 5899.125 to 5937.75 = 0.97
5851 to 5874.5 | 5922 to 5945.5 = 1.00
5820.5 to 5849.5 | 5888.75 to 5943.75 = 0.92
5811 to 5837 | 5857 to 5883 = 1.01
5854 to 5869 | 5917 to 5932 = 1.01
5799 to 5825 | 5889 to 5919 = 0.90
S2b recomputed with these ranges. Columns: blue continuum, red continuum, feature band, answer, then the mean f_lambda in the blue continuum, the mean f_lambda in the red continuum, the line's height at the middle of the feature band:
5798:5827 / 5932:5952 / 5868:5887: -0.7 angstrom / 7.74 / 7.67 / 7.7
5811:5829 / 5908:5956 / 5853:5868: 0.4 angstrom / 7.8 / 7.63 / 7.74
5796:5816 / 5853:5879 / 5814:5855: -0.2 angstrom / 7.76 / 7.85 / 7.8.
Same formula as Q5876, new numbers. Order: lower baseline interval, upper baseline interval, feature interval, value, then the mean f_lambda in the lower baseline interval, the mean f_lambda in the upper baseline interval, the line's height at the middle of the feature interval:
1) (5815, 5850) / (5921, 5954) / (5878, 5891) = 1.3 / 7.88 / 7.65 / 7.77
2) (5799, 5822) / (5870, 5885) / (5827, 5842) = -0.3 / 7.72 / 8.13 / 7.87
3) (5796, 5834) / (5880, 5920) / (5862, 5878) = -1.6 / 7.81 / 7.05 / 7.32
